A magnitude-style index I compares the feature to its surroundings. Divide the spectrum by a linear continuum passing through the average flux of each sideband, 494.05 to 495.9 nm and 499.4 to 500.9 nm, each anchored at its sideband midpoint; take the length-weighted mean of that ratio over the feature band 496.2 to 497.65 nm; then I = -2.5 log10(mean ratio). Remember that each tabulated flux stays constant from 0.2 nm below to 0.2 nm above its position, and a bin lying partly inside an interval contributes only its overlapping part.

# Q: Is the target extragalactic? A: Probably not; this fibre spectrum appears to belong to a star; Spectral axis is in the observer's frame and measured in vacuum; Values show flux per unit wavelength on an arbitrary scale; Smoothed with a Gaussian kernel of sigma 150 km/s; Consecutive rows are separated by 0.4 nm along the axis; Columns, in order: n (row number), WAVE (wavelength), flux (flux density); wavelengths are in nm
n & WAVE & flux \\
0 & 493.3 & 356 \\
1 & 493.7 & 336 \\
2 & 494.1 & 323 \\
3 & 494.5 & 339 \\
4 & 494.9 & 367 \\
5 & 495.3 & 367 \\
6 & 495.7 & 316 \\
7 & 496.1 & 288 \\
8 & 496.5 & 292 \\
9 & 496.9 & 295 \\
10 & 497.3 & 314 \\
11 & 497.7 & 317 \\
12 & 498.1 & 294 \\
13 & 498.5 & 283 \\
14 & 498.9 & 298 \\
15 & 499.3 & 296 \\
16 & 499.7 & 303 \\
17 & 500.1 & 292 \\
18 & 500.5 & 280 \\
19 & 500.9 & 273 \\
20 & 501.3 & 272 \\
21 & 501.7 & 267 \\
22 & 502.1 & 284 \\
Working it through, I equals 0.08 mag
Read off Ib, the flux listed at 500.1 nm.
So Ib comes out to 292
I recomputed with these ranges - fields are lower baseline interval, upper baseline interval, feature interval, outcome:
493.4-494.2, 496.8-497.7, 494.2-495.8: -0.074 mag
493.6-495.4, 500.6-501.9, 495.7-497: 0.106 mag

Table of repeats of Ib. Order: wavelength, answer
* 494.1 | 323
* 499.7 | 303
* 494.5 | 339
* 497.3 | 314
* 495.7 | 316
